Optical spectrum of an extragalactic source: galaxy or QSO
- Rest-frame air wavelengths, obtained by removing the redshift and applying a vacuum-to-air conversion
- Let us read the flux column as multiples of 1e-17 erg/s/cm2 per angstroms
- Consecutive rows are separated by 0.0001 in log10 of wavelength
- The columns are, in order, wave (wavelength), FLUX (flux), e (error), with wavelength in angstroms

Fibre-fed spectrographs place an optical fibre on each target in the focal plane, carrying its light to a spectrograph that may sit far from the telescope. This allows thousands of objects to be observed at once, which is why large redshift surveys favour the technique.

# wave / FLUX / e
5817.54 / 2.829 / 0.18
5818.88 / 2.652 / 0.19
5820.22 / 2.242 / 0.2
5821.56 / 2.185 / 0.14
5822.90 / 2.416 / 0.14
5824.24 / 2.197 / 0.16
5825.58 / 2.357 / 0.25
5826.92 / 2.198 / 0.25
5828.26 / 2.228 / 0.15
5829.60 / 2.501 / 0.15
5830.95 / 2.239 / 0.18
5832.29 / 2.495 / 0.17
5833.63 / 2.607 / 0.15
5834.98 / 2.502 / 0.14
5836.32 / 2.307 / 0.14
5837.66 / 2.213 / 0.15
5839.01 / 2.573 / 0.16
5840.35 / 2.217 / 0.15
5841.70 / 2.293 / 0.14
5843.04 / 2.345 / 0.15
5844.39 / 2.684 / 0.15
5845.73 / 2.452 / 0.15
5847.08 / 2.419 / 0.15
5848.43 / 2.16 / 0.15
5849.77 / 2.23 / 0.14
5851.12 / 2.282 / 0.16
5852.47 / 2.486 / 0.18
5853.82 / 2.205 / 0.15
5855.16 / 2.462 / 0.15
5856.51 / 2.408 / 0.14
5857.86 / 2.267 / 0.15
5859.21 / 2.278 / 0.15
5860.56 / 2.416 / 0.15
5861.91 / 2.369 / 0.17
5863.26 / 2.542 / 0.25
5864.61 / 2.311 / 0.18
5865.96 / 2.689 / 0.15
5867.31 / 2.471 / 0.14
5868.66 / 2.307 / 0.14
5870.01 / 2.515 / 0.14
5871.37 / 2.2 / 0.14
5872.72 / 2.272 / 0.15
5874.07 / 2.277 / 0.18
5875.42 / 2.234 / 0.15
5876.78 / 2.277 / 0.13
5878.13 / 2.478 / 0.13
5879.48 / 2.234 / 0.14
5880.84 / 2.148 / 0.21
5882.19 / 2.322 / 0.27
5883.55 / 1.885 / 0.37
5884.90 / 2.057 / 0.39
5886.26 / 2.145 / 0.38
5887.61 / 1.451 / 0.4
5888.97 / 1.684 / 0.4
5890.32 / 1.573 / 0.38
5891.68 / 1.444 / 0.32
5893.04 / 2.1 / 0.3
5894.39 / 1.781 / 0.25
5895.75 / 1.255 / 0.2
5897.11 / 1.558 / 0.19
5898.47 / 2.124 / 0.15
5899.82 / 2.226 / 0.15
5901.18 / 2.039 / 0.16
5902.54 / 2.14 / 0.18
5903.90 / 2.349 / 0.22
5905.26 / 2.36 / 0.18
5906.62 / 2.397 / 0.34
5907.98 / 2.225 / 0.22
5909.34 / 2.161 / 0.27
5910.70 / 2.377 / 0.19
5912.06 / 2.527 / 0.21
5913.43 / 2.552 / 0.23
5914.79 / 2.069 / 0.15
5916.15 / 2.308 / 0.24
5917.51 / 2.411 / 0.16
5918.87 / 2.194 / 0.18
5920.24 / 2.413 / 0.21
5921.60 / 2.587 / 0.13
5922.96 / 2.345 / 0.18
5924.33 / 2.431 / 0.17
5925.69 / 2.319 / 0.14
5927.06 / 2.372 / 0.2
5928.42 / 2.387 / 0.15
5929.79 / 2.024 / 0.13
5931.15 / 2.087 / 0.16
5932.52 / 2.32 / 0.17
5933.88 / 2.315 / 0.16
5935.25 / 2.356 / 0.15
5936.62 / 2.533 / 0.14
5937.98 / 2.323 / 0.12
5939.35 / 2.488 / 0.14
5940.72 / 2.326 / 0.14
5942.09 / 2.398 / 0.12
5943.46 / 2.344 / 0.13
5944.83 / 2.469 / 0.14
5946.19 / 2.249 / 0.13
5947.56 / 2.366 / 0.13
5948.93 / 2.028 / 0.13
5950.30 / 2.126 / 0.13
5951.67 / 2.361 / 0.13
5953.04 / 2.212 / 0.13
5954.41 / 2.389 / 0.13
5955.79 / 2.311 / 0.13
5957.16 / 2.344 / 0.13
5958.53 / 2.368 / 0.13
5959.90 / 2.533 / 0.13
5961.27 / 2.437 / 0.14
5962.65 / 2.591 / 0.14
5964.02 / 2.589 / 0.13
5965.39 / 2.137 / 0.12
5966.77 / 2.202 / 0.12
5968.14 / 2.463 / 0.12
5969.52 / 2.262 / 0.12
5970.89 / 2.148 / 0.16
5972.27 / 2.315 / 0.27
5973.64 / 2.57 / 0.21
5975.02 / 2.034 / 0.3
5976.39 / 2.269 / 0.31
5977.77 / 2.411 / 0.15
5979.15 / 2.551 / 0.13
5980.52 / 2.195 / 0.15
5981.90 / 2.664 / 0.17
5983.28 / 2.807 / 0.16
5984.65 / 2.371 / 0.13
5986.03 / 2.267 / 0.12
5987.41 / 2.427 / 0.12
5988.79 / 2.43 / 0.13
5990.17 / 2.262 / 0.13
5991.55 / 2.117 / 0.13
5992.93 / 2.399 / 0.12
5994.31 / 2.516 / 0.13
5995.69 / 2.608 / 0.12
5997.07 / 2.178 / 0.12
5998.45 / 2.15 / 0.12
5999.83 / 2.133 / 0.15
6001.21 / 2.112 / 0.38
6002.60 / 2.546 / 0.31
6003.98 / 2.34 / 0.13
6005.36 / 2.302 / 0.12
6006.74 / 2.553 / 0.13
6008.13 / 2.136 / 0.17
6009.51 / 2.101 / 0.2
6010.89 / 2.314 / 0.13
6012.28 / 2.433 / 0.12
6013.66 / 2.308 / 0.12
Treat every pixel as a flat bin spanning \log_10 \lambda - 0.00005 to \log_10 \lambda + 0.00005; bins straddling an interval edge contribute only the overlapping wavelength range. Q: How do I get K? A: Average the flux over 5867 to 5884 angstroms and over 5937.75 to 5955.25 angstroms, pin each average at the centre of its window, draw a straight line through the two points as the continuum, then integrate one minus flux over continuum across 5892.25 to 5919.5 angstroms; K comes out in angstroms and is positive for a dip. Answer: 1.6 angstroms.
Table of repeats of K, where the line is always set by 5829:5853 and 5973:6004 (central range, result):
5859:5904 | 5.0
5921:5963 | 0.5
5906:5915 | 0.1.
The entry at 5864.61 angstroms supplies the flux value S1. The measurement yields 2.311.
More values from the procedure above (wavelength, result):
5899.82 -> 2.226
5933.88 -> 2.315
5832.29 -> 2.495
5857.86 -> 2.267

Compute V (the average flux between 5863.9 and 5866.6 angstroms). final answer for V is 2.5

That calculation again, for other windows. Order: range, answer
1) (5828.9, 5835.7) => 2.47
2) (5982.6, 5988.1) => 2.47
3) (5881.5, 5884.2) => 2.11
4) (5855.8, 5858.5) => 2.34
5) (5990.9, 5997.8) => 2.36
